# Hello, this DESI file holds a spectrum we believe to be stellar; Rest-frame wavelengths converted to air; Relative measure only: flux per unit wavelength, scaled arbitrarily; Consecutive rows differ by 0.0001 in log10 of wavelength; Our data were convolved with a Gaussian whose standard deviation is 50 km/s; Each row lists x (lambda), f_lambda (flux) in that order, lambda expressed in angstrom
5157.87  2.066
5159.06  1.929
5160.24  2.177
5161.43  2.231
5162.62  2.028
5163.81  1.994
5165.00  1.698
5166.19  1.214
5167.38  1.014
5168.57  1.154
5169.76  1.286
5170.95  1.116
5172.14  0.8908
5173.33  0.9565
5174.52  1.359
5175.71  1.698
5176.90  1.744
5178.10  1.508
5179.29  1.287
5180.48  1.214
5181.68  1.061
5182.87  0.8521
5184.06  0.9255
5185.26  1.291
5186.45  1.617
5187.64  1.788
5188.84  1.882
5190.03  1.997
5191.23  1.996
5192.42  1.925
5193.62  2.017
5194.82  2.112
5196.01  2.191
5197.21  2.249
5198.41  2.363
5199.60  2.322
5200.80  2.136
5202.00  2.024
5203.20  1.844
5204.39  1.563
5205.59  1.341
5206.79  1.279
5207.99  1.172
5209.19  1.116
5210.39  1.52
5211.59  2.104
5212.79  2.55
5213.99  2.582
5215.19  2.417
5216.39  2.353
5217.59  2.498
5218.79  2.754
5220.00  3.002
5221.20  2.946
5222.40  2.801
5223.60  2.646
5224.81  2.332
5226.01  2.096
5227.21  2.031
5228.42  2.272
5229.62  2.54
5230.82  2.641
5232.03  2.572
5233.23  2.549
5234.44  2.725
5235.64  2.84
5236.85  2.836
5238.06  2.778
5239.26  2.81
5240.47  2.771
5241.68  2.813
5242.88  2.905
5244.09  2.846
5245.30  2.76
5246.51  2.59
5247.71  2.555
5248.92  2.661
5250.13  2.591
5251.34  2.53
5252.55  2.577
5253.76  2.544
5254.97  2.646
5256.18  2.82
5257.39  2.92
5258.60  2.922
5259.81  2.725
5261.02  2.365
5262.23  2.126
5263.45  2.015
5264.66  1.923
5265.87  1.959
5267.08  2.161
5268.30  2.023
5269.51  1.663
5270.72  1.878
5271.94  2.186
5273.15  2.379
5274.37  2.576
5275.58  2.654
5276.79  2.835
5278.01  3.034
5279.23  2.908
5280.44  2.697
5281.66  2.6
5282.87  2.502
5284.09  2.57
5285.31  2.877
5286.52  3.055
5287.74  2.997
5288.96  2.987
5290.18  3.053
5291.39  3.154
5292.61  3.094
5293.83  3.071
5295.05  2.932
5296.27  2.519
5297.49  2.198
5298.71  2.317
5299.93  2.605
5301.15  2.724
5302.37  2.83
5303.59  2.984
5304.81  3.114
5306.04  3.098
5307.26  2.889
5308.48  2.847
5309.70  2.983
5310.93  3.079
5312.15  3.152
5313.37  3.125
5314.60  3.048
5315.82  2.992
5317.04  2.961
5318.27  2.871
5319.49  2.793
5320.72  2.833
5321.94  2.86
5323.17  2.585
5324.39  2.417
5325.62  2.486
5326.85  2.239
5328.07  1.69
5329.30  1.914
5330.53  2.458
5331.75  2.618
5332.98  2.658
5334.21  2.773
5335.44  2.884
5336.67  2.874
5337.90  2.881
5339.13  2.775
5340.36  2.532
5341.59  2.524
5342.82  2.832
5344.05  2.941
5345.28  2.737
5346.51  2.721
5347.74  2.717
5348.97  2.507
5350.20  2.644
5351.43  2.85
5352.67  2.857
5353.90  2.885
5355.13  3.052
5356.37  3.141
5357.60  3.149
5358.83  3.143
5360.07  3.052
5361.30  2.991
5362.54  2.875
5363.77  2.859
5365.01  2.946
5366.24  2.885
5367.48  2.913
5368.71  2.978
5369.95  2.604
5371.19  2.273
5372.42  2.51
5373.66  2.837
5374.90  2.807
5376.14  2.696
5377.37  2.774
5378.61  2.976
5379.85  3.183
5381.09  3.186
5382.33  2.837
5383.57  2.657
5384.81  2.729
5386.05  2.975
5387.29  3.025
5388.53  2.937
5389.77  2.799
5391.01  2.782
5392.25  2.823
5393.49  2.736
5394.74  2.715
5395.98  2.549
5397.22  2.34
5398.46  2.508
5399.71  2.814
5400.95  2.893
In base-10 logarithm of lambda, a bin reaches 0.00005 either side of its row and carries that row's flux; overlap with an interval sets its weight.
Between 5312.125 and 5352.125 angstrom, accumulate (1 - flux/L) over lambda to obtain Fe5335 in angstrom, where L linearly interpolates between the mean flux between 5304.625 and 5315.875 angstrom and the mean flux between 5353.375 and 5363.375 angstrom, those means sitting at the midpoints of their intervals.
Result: 4.5 angstrom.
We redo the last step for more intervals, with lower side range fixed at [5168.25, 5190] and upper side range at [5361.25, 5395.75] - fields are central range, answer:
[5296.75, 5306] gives -1.87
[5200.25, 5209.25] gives -0.37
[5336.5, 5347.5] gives -0.86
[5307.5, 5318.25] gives -3.11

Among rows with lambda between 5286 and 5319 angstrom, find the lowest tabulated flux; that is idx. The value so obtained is 2.198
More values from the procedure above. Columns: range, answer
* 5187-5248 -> 1.116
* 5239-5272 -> 1.663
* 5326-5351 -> 1.69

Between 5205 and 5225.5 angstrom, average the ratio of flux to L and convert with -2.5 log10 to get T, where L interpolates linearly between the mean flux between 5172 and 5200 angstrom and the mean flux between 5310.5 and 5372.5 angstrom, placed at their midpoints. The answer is -0.180 mag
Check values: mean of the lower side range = 1.64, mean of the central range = 2.2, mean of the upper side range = 2.77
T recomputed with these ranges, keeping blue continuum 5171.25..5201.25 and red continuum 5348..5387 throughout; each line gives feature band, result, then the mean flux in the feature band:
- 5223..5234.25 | -0.244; 2.42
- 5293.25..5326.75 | -0.140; 2.82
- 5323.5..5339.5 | 0.049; 2.51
